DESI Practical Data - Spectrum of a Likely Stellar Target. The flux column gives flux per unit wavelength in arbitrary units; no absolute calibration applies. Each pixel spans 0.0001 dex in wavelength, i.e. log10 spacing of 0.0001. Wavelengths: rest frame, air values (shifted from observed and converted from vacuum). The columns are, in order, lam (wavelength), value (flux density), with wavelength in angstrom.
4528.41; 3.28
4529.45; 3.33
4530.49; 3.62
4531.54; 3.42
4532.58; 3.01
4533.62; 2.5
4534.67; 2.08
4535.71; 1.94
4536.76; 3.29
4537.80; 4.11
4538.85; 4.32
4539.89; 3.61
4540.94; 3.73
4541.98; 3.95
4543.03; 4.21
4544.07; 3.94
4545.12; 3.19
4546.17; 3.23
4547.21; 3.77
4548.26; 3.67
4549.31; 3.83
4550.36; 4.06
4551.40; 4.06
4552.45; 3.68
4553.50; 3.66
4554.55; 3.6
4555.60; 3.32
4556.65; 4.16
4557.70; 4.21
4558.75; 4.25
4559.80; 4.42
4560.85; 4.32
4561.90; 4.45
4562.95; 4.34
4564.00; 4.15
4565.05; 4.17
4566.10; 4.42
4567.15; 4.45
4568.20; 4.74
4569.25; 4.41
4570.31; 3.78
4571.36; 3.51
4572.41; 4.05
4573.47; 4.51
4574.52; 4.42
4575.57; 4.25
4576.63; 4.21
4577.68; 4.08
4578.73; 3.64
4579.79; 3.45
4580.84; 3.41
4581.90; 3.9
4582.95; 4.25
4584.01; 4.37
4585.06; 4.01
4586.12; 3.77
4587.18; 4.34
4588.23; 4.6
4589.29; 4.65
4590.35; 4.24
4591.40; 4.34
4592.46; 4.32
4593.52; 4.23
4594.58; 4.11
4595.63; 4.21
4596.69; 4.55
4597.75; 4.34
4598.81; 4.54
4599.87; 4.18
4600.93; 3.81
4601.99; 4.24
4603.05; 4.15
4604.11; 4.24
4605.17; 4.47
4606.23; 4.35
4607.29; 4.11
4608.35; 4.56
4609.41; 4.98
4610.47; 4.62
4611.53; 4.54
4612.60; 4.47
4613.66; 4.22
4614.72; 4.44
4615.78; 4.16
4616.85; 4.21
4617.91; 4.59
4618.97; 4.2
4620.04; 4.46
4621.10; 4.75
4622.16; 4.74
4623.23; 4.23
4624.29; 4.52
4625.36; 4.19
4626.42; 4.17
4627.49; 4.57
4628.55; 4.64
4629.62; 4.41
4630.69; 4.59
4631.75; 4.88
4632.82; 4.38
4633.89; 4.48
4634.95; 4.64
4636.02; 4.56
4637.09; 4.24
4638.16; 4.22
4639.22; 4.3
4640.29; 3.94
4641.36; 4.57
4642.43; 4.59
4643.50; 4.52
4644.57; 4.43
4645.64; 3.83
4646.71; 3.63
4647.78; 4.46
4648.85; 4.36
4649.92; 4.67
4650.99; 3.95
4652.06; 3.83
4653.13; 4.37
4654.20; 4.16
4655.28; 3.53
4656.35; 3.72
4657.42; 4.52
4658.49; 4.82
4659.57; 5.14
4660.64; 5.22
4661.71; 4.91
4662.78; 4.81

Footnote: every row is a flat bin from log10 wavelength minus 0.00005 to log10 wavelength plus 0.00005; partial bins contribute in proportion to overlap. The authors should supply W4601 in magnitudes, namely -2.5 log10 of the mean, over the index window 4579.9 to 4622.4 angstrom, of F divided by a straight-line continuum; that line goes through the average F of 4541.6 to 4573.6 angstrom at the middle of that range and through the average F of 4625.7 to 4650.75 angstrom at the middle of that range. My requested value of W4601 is -0.02 mag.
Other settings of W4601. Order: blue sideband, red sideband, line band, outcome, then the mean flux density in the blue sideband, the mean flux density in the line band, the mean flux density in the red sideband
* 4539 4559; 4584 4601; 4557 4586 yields -0.03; 3.8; 4.15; 4.28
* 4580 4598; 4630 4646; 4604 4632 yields -0.03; 4.2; 4.46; 4.42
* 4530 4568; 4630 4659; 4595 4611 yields -0.07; 3.76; 4.36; 4.3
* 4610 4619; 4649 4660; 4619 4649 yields -0.02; 4.39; 4.4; 4.26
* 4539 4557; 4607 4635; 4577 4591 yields 0.01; 3.75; 4.06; 4.47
